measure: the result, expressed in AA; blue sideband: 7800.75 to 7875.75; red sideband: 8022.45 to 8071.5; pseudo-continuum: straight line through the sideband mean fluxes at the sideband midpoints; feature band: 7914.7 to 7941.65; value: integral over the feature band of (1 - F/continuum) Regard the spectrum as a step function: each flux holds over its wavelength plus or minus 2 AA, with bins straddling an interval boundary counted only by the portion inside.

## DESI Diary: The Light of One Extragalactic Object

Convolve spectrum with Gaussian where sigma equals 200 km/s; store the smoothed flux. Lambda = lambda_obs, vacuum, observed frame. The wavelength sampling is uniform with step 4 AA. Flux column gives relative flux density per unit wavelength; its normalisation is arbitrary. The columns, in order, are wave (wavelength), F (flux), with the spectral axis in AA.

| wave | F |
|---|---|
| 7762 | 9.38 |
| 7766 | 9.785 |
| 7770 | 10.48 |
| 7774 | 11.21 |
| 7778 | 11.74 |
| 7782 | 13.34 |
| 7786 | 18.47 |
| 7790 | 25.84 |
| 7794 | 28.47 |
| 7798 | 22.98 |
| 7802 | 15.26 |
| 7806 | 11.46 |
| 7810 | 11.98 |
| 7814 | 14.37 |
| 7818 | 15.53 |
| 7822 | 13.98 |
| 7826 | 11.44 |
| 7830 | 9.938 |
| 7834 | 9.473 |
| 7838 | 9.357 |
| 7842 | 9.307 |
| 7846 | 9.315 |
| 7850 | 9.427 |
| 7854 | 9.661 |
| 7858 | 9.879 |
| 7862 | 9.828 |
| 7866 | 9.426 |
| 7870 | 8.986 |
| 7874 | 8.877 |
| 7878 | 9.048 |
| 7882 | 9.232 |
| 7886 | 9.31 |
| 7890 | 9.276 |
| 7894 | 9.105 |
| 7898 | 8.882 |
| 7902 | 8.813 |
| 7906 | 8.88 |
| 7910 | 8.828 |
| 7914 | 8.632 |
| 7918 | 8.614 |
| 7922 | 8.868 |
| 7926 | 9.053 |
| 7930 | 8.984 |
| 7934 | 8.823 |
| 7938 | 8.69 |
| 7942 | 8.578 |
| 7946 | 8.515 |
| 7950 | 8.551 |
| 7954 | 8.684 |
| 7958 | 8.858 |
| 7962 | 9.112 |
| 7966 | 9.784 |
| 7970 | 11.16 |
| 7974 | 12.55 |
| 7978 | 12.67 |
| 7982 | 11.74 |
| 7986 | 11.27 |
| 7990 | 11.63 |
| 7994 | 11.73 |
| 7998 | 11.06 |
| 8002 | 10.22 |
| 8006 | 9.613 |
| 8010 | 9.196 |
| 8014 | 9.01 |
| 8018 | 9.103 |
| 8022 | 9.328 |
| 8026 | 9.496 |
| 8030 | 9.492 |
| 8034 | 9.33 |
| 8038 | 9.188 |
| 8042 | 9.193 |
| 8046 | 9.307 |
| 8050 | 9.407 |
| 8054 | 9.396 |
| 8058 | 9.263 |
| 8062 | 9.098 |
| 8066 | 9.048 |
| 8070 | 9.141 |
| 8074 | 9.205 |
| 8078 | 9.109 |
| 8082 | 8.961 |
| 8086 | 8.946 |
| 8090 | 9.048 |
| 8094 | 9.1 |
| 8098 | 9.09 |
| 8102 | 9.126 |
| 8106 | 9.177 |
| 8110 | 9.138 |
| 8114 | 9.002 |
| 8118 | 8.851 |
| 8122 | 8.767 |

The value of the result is 3.7 AA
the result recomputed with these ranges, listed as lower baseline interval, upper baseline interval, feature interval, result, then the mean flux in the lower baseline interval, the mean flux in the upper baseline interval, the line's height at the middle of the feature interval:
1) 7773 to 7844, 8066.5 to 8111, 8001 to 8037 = 3.8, 14.7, 9.09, 10.5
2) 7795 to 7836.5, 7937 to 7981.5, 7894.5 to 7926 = 6.8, 13.9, 9.83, 11.2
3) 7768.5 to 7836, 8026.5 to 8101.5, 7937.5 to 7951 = 3.8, 15.1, 9.19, 11.9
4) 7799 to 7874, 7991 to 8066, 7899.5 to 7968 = 10.0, 11.1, 9.59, 10.4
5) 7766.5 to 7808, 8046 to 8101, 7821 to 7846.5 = 8.5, 16.7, 9.15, 15.4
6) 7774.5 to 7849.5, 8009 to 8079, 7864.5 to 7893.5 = 8.4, 14.4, 9.24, 12.9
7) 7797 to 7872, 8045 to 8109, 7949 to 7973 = 1.7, 11.5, 9.15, 10.3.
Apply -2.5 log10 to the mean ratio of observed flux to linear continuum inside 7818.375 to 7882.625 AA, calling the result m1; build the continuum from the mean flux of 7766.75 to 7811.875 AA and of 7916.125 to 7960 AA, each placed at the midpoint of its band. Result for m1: 0.30 mag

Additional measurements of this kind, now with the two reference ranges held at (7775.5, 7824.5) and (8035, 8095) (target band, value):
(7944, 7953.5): 0.41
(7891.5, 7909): 0.48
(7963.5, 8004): 0.01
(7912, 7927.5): 0.46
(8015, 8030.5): 0.12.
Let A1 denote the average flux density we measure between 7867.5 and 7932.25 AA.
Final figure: 8.96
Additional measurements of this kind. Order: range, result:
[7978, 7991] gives 11.7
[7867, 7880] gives 9.01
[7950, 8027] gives 10.3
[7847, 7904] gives 9.27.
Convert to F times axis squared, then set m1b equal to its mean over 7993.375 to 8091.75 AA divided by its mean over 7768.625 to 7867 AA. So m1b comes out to 0.75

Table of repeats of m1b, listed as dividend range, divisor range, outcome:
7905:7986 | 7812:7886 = 0.94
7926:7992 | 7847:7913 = 1.10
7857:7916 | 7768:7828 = 0.59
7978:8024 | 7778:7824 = 0.64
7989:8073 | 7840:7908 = 1.08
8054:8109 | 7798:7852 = 0.81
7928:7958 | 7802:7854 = 0.79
